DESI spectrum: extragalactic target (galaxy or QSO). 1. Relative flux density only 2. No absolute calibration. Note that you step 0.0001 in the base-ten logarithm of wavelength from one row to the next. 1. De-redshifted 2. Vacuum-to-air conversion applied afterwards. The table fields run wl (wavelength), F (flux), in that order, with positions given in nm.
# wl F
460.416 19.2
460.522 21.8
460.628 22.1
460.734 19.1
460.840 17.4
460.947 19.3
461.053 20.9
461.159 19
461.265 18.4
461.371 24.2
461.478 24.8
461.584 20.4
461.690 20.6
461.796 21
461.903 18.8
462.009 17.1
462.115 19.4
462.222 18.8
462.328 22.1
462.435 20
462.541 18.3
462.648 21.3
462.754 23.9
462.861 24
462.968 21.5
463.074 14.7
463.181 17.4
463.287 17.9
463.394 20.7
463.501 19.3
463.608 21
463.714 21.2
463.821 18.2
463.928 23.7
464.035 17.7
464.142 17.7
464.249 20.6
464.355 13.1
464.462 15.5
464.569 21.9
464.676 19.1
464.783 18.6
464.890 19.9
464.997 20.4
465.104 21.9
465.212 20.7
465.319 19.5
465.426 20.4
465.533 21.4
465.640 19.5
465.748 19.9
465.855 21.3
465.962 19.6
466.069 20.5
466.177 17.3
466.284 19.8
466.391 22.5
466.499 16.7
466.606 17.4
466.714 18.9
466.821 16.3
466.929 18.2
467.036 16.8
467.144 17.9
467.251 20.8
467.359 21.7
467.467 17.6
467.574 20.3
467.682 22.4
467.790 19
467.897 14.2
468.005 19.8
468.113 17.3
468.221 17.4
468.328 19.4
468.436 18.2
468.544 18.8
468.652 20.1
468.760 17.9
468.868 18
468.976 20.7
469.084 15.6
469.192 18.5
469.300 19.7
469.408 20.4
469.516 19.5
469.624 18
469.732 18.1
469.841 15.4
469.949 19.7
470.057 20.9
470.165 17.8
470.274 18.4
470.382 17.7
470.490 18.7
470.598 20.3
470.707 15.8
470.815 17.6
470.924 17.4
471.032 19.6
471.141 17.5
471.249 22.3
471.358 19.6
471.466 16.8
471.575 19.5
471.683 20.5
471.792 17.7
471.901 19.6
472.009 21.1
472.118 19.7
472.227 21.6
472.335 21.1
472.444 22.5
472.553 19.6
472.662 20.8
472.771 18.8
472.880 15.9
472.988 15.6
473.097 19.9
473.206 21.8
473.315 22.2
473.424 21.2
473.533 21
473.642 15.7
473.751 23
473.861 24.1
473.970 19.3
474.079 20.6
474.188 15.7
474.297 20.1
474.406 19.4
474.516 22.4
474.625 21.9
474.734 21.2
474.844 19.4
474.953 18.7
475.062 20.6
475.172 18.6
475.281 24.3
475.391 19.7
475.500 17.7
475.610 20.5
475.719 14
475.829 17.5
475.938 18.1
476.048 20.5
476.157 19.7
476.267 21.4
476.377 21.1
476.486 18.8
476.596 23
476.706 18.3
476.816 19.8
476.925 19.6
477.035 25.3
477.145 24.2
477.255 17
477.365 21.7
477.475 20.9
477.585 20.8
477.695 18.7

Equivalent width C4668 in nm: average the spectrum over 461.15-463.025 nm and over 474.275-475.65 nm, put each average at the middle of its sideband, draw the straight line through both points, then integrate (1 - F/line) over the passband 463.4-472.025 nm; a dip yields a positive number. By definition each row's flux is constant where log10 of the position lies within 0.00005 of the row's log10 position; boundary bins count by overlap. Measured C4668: 0.659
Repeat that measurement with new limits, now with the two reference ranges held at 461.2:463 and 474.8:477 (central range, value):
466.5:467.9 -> 0.12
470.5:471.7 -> 0.08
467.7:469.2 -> 0.15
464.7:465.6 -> 0.01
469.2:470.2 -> 0.07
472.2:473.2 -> 0.02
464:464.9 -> 0.11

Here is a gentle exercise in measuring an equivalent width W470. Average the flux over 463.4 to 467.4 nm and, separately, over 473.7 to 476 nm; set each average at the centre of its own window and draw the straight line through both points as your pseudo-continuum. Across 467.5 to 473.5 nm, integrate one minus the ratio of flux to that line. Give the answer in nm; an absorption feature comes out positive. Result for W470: 0.175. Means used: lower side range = 19.4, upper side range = 19.8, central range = 19.1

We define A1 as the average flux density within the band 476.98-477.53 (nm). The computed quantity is 21.8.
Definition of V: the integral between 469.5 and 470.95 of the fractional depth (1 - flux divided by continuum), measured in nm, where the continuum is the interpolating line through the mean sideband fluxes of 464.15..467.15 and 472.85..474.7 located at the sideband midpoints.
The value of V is 0.11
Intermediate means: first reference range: 19.1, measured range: 18.2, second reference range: 20.1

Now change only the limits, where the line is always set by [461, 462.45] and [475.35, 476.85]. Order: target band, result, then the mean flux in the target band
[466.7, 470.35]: 0.23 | 18.6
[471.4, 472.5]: -0.02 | 20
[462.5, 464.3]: 0.03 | 19.9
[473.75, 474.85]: -0.07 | 20.6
